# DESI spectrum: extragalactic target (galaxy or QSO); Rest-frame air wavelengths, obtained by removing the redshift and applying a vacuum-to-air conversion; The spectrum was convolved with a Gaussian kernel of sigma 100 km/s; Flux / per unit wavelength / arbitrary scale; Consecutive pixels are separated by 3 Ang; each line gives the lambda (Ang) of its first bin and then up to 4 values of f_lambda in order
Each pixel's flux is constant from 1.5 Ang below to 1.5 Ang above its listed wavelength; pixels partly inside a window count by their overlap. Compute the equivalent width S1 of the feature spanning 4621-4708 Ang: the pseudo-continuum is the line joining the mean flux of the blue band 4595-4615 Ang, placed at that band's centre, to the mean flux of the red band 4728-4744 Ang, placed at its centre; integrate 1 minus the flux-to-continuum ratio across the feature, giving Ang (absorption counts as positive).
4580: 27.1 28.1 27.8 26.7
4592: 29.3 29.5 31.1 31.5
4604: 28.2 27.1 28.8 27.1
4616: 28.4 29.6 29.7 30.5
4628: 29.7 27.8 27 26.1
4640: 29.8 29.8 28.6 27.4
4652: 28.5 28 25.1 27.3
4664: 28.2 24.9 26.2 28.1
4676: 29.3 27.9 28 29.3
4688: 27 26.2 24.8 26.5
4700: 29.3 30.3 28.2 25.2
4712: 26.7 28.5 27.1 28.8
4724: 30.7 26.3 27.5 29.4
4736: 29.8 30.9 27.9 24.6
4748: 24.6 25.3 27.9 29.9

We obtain 3.2 Ang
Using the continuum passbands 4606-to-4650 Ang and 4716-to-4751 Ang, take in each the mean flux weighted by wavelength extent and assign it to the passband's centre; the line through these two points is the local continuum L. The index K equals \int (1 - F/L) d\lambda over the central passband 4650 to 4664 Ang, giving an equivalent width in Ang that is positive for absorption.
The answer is 0.50 Ang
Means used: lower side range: 28.5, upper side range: 27.9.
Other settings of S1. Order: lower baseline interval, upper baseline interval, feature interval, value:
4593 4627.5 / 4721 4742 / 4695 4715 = 0.9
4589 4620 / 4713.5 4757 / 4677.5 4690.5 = 0.2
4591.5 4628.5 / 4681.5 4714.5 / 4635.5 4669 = 0.9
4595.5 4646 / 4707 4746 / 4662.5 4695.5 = 1.3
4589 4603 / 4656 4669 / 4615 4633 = -0.5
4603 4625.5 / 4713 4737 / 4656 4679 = 1.2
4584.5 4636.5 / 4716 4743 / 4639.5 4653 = 0.0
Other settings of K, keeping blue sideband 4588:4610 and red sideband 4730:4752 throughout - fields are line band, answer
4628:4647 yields 0.3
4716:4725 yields -0.3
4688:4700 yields 0.7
